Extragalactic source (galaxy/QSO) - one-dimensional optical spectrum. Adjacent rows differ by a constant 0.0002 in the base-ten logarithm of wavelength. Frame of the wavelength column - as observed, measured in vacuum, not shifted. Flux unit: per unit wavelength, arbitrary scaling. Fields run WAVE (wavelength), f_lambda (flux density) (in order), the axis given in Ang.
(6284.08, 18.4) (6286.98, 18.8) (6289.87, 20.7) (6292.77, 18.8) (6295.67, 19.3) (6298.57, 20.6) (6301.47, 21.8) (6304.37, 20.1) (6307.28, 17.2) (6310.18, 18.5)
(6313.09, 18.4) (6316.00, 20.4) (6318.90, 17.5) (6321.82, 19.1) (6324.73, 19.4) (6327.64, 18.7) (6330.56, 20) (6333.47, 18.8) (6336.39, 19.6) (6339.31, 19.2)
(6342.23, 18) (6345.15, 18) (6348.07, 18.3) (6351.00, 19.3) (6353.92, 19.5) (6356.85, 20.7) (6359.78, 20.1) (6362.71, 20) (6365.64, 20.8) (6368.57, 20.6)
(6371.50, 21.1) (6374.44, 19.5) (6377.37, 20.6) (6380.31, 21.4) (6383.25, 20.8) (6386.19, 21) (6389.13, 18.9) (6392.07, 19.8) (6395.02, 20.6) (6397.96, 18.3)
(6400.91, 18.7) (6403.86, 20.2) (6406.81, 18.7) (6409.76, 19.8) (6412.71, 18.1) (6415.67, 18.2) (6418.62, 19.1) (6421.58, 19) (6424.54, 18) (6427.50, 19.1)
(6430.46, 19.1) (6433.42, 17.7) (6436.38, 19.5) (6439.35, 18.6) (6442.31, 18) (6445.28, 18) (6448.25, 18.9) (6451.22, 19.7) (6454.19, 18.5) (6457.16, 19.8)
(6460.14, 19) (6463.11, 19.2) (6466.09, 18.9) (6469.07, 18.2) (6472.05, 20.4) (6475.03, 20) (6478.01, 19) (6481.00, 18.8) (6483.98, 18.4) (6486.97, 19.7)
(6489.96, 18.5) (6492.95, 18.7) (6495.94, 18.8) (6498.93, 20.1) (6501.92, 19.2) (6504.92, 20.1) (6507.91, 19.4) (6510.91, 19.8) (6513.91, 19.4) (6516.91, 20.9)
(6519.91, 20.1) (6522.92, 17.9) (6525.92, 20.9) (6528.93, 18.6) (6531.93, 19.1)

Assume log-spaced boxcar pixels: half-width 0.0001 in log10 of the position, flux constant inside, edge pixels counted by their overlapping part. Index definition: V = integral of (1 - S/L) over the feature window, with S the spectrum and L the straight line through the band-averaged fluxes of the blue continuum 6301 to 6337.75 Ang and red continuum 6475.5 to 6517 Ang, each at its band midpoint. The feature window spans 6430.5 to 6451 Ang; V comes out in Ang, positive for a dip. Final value 0.7 Ang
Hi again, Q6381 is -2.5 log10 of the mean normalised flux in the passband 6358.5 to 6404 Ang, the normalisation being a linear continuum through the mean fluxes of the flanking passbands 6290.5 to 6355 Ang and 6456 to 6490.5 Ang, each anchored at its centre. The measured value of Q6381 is -0.06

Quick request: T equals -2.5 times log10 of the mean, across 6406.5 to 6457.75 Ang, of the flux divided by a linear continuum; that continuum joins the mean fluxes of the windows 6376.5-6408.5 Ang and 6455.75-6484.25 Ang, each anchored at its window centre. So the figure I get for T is 0.045 mag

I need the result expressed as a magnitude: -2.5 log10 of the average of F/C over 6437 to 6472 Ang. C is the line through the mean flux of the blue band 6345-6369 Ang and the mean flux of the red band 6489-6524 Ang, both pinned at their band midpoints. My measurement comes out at 0.04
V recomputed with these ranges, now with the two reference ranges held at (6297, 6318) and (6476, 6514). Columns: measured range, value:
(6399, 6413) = 0.1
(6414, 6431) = 0.5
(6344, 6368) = -0.2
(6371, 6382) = -0.7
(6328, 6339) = 0.1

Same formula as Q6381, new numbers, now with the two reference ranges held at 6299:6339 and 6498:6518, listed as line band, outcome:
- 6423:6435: 0.062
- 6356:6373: -0.064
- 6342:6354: 0.042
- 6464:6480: 0.024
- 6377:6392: -0.056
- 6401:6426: 0.037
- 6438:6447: 0.080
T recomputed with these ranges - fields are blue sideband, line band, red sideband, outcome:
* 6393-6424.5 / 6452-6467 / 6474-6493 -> -0.01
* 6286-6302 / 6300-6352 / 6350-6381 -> 0.06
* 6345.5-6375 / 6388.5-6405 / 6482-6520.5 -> 0.02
